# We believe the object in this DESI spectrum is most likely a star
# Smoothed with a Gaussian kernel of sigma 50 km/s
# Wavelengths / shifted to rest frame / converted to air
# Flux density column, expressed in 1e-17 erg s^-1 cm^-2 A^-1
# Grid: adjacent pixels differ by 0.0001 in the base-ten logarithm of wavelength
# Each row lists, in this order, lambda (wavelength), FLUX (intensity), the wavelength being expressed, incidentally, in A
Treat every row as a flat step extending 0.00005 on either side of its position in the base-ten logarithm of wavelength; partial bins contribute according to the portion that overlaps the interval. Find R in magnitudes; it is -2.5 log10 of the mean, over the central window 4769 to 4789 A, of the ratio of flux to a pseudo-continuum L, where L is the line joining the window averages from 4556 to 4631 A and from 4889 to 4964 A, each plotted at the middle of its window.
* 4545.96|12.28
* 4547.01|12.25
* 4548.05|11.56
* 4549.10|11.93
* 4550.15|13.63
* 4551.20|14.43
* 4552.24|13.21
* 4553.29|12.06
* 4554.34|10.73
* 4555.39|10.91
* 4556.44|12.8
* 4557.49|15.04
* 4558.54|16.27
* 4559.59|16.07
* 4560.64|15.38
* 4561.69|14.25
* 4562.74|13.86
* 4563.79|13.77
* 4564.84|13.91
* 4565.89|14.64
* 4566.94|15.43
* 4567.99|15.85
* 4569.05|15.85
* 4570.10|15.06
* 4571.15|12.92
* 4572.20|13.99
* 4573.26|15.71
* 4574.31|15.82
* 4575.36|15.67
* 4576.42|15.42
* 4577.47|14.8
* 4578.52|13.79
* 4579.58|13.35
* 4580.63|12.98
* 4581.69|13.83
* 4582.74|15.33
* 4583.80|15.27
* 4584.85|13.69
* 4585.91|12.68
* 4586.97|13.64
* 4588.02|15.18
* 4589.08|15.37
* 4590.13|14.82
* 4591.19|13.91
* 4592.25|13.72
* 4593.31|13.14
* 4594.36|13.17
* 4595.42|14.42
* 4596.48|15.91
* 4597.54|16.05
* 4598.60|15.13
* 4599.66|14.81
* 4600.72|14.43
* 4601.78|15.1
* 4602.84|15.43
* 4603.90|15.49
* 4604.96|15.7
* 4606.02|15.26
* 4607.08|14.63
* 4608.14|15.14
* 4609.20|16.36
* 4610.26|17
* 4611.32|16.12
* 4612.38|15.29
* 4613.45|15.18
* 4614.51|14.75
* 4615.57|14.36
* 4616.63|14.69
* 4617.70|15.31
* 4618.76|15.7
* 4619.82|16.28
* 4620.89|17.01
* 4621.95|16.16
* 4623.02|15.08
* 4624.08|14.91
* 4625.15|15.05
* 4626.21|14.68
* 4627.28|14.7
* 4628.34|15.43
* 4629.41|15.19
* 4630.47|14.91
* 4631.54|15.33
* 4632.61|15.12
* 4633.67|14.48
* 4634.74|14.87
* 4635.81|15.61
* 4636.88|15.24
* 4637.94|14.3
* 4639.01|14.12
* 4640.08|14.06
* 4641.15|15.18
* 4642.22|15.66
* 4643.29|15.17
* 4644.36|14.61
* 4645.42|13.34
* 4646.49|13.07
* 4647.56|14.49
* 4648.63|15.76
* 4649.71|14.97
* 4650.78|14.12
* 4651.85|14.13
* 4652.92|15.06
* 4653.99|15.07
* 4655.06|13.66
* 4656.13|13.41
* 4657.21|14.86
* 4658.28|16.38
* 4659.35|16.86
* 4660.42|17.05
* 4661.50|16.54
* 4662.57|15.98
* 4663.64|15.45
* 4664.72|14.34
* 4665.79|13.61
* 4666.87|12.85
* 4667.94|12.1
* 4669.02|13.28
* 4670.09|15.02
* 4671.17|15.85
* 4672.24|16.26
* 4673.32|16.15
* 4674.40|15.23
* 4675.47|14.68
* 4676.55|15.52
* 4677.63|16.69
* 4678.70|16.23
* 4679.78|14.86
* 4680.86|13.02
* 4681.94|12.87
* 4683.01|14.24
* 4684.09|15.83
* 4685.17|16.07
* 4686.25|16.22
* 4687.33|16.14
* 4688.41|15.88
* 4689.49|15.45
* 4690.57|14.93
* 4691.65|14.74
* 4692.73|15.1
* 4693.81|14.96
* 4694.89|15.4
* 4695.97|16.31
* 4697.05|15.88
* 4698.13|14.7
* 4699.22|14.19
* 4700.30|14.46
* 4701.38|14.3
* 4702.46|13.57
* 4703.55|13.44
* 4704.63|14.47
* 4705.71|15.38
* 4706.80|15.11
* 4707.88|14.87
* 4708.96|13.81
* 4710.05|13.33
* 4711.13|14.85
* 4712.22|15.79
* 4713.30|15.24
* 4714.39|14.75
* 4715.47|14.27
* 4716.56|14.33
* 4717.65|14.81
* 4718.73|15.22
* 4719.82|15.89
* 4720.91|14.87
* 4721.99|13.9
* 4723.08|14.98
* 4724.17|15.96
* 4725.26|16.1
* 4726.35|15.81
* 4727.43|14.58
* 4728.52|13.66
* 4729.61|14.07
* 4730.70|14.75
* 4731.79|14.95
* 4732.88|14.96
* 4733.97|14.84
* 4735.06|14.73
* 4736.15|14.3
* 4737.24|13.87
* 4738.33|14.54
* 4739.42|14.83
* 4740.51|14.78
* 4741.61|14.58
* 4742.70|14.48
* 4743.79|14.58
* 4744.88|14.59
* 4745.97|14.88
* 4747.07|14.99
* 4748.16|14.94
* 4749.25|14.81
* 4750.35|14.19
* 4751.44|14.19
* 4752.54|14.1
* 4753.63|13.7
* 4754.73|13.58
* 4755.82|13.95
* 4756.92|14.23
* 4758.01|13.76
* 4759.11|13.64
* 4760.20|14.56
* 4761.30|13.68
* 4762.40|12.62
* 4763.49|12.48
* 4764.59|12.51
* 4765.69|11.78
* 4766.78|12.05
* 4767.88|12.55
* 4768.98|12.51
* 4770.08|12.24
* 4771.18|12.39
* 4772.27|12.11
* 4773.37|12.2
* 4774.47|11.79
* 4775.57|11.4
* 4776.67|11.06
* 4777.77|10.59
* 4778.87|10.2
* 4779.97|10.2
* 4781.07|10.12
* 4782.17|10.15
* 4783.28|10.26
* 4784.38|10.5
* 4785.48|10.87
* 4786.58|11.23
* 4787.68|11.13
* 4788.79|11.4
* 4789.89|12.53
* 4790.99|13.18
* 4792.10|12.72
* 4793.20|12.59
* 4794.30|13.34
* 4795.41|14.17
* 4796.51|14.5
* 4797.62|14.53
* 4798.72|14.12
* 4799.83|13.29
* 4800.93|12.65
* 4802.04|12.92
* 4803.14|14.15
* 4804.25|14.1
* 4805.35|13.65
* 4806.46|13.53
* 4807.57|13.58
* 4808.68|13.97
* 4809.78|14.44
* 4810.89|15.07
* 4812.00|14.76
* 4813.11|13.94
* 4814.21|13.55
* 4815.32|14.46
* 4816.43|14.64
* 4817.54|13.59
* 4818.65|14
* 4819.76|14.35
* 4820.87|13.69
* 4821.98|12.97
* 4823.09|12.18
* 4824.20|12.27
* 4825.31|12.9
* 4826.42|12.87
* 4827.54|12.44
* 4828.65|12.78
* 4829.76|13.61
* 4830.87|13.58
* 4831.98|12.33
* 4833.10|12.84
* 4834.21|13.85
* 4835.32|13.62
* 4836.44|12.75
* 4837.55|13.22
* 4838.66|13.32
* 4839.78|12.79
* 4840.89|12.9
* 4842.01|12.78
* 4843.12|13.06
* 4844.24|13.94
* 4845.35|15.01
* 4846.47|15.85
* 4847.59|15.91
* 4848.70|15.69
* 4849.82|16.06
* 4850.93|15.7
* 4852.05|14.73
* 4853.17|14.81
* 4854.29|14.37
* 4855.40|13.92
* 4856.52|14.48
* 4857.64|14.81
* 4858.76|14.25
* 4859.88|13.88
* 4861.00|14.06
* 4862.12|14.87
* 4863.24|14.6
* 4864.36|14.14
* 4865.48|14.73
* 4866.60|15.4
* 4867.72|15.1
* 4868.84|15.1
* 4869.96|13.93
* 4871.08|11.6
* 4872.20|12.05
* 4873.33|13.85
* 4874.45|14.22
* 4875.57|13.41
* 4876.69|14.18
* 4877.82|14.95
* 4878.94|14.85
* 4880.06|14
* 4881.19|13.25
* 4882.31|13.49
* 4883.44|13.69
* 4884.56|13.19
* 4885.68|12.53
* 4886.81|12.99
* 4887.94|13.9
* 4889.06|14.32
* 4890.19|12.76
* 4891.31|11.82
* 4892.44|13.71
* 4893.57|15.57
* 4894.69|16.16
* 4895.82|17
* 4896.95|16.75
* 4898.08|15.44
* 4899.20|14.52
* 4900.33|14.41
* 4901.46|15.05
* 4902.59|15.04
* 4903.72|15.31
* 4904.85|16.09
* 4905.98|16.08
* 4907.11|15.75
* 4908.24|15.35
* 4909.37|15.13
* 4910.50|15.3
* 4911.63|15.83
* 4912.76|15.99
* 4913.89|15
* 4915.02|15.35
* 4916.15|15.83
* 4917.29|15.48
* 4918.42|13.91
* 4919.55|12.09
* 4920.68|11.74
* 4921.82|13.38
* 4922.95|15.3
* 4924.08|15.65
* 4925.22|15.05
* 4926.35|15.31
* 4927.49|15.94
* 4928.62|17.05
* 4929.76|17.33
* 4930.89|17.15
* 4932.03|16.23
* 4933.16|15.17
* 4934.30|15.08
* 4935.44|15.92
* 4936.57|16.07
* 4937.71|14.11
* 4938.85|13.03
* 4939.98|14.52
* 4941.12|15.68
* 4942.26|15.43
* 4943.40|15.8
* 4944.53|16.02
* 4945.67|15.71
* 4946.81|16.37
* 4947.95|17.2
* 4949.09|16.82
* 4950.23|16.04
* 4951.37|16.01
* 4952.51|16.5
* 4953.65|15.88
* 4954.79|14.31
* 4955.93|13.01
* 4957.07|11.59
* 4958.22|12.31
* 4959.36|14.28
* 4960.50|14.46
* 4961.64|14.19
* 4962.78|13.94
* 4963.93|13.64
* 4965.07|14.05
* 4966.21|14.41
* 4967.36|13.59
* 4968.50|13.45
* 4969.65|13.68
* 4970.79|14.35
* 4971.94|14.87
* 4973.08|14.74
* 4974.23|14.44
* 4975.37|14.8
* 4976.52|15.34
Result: 0.325 mag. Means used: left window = 14.9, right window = 15.1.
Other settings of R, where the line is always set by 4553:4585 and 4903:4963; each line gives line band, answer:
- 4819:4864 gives 0.08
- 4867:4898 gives 0.08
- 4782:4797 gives 0.23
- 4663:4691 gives -0.03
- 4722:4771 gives 0.05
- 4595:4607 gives -0.06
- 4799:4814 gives 0.08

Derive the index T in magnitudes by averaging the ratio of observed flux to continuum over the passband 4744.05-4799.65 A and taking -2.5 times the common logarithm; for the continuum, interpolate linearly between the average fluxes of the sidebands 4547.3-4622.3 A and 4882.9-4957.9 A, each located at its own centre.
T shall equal 0.167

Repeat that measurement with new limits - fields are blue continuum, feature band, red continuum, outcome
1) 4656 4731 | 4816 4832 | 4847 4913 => 0.114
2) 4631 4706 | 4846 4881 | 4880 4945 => 0.032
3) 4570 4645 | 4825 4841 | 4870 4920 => 0.119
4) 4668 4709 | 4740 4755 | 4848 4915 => 0.031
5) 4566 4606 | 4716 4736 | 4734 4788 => -0.123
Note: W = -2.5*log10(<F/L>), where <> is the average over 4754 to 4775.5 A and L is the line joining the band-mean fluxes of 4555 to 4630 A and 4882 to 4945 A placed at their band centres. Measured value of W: 0.16 mag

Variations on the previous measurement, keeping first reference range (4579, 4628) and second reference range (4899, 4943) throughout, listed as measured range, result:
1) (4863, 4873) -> 0.082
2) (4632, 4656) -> 0.024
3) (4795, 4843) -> 0.121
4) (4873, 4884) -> 0.087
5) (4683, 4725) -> 0.002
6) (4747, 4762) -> 0.069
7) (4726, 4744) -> 0.032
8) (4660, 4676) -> 0.003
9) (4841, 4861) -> 0.039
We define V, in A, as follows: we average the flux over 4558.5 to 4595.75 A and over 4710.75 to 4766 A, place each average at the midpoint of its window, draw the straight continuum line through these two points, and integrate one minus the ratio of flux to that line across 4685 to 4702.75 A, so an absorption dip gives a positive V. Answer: -0.9 A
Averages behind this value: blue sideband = 14.5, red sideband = 14.4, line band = 15.2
